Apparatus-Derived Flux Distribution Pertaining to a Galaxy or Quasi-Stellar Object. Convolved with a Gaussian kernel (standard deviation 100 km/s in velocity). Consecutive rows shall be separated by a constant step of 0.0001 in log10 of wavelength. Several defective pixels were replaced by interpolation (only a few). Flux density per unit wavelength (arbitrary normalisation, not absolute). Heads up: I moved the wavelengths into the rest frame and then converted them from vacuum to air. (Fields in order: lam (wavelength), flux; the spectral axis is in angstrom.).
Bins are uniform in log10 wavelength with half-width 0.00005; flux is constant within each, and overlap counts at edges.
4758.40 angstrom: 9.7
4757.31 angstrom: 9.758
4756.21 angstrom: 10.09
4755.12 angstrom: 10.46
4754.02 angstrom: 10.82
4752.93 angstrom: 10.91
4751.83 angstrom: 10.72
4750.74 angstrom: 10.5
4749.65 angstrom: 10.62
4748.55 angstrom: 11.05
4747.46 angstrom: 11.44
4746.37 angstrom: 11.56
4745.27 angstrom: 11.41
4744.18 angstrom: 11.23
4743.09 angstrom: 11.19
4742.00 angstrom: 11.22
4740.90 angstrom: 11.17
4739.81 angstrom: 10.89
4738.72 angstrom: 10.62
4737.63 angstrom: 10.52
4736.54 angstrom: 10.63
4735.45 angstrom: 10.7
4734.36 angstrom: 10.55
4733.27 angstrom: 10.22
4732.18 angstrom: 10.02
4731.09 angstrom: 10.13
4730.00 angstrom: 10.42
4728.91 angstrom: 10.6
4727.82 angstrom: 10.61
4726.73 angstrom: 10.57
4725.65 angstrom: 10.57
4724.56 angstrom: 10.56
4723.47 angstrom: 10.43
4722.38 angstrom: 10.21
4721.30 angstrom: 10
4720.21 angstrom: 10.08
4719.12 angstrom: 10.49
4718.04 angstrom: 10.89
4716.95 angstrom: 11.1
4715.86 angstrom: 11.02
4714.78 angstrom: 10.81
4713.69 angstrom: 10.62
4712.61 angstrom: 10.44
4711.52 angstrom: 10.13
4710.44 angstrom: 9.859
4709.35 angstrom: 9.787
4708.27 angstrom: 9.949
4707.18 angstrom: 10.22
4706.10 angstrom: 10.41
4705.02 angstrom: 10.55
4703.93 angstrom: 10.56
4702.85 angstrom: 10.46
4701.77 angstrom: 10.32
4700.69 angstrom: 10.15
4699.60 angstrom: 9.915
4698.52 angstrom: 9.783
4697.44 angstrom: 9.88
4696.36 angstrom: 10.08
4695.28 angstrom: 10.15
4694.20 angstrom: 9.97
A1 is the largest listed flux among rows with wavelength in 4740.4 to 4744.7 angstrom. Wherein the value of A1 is 11.23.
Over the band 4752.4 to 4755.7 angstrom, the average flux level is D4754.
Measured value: 10.7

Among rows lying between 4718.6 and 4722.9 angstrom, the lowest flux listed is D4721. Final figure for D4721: 10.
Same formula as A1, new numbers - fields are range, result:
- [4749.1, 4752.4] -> 10.72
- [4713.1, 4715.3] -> 10.81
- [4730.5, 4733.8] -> 10.22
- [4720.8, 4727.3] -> 10.57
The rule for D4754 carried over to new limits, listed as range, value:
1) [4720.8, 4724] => 10.2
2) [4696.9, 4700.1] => 9.87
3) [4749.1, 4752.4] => 10.6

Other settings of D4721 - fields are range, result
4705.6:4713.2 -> 9.787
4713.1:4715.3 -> 10.62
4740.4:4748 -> 11.17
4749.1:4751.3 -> 10.5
